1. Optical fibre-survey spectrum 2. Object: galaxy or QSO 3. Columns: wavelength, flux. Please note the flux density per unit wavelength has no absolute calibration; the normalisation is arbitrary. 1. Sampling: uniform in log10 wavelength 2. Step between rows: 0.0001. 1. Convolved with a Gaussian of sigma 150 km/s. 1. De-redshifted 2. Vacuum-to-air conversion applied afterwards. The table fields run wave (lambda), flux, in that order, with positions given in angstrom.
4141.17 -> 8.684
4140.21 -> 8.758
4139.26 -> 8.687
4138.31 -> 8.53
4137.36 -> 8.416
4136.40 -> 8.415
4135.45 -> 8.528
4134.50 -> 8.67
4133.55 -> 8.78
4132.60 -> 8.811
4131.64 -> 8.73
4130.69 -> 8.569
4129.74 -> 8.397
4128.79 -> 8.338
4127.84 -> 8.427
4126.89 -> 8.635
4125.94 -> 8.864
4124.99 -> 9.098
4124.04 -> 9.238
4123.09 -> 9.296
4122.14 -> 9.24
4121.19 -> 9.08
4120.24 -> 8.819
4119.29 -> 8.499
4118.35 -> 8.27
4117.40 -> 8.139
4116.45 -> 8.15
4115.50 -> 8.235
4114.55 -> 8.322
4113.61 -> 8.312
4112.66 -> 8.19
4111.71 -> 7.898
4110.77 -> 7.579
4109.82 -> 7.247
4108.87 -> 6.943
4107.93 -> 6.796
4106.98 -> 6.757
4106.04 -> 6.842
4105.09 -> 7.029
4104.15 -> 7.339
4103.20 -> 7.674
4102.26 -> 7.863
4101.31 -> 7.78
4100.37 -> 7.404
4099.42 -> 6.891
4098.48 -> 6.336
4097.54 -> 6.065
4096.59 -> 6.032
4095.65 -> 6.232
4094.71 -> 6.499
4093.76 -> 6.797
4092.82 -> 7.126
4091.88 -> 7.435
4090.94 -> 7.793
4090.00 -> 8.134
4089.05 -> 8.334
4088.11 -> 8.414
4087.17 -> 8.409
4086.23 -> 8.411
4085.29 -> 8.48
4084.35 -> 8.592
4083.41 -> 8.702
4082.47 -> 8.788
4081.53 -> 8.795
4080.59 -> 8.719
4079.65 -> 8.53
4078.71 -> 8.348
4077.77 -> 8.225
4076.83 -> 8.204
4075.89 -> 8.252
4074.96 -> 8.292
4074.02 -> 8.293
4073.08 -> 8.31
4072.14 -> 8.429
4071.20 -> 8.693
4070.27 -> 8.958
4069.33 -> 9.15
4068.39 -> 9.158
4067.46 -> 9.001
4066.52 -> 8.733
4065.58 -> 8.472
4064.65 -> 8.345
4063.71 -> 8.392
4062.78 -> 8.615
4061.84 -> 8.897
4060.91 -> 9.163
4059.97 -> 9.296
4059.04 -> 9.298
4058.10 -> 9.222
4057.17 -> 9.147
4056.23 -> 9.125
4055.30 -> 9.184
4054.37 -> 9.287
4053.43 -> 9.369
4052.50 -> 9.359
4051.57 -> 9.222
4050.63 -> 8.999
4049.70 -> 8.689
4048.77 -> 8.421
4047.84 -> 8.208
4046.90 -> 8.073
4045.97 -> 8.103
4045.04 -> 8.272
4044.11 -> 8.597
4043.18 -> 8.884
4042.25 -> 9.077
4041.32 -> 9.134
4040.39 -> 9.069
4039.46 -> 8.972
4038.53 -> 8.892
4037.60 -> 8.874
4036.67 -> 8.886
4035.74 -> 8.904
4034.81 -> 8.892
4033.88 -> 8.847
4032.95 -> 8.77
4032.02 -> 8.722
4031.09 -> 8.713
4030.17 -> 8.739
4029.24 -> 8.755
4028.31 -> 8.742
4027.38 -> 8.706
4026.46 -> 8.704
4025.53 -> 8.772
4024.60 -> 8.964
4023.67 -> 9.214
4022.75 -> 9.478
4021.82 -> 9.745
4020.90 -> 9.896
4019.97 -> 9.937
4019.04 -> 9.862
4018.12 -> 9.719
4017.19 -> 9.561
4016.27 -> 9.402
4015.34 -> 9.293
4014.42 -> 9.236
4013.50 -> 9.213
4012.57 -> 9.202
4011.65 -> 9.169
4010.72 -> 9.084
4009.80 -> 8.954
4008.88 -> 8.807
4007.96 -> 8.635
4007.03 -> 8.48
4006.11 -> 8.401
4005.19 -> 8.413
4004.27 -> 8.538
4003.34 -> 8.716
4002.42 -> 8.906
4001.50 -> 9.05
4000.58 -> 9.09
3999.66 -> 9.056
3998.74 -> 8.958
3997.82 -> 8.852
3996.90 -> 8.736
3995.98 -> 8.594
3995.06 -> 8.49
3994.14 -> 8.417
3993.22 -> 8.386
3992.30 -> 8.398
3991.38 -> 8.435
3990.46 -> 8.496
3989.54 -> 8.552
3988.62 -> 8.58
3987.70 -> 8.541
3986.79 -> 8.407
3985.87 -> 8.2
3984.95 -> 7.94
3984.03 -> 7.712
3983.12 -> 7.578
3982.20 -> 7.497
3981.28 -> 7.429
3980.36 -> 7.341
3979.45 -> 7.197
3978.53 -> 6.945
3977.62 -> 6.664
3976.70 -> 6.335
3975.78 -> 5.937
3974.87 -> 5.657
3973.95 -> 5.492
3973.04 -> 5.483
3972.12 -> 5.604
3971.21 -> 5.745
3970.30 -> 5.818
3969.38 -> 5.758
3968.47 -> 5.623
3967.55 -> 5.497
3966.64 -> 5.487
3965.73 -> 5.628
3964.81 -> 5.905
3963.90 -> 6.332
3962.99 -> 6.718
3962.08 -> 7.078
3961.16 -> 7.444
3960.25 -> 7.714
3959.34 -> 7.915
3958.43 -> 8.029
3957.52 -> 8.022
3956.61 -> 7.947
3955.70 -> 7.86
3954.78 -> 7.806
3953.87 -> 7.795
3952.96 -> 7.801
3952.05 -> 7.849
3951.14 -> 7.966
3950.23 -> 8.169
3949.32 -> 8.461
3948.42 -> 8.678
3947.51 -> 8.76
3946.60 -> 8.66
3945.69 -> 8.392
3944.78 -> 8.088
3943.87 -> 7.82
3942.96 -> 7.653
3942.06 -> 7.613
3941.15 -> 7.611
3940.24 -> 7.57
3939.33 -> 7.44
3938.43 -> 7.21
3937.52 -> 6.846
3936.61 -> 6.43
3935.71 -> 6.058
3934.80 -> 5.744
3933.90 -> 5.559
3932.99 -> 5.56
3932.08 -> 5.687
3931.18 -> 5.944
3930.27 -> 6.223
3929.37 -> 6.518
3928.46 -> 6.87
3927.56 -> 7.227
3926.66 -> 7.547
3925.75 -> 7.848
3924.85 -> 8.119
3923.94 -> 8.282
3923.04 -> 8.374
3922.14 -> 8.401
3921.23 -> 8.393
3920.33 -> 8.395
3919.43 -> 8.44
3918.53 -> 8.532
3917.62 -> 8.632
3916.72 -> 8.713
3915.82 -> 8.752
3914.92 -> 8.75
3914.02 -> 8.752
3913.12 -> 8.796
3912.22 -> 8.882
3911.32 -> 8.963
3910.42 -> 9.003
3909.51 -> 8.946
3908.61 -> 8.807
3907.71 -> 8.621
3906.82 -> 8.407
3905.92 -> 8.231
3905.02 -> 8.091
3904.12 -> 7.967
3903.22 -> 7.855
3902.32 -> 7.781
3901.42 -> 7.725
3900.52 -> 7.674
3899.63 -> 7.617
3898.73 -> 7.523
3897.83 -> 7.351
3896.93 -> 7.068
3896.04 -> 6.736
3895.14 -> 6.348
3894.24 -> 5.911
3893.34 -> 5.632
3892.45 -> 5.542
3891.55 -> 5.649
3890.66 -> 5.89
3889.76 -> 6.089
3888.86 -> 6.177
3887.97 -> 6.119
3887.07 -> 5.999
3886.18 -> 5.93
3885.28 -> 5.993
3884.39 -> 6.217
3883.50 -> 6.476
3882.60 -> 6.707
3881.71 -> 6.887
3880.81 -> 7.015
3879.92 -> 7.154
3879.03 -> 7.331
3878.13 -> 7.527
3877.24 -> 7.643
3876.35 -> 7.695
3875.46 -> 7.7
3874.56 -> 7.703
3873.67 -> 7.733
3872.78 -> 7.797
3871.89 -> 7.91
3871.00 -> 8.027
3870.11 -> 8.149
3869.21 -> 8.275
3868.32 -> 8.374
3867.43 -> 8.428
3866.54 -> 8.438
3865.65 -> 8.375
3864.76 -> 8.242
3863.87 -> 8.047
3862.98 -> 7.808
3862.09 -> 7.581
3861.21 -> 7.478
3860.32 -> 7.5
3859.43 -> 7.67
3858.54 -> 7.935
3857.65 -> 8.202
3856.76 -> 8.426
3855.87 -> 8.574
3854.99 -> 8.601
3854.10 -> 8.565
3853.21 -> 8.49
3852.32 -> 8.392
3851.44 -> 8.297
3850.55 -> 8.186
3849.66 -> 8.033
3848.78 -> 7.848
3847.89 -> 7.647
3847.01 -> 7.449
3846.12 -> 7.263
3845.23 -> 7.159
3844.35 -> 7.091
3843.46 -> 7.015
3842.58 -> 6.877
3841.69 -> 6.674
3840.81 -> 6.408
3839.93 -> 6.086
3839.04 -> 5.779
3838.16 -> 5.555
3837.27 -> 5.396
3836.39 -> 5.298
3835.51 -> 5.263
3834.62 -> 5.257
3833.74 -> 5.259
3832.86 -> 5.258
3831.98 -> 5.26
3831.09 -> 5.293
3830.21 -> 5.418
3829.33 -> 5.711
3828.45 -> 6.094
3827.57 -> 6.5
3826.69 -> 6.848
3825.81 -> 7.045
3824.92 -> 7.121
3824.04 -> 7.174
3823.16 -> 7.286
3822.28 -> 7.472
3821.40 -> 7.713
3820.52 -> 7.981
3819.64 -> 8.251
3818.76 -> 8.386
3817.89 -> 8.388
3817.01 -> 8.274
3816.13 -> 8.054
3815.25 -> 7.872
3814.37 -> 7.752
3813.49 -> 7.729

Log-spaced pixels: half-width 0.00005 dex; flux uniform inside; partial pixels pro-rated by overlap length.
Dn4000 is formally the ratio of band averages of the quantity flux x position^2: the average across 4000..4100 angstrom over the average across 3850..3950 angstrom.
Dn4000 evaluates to 1.23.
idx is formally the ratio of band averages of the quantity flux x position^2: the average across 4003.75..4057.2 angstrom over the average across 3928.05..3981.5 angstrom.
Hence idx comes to 1.3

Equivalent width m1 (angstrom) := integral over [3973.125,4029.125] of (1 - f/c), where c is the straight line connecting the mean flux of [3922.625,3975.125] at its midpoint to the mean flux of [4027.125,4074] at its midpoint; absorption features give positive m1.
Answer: -3.36 angstrom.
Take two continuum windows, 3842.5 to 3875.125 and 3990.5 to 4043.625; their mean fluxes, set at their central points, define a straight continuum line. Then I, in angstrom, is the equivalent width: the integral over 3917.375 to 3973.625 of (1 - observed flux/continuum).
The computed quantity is 8.4 angstrom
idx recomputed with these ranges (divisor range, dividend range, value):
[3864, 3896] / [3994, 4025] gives 1.37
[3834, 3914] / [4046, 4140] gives 1.25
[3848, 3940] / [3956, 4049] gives 1.14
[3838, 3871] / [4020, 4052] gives 1.26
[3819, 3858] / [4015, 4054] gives 1.43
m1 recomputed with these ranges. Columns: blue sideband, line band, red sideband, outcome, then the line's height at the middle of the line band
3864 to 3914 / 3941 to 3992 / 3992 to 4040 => 6.4 angstrom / 8.37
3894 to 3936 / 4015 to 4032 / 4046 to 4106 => -2.4 angstrom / 8.08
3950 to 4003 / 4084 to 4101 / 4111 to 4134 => 1.9 angstrom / 8.36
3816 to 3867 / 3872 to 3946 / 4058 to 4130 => 0.7 angstrom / 7.45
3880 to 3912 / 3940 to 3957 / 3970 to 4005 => -1.2 angstrom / 7.48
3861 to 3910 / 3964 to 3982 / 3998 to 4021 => 5.2 angstrom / 8.58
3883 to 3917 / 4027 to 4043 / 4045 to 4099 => -1.4 angstrom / 8.16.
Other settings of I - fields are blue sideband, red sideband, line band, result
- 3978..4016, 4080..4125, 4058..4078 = -1.6 angstrom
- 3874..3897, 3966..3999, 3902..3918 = -4.3 angstrom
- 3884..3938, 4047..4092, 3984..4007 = -1.5 angstrom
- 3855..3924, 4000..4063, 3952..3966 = 1.6 angstrom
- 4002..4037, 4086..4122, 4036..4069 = -1.6 angstrom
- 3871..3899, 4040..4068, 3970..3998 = 1.9 angstrom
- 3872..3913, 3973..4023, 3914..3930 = -1.1 angstrom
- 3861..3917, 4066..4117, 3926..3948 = 1.6 angstrom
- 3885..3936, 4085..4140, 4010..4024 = -3.2 angstrom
